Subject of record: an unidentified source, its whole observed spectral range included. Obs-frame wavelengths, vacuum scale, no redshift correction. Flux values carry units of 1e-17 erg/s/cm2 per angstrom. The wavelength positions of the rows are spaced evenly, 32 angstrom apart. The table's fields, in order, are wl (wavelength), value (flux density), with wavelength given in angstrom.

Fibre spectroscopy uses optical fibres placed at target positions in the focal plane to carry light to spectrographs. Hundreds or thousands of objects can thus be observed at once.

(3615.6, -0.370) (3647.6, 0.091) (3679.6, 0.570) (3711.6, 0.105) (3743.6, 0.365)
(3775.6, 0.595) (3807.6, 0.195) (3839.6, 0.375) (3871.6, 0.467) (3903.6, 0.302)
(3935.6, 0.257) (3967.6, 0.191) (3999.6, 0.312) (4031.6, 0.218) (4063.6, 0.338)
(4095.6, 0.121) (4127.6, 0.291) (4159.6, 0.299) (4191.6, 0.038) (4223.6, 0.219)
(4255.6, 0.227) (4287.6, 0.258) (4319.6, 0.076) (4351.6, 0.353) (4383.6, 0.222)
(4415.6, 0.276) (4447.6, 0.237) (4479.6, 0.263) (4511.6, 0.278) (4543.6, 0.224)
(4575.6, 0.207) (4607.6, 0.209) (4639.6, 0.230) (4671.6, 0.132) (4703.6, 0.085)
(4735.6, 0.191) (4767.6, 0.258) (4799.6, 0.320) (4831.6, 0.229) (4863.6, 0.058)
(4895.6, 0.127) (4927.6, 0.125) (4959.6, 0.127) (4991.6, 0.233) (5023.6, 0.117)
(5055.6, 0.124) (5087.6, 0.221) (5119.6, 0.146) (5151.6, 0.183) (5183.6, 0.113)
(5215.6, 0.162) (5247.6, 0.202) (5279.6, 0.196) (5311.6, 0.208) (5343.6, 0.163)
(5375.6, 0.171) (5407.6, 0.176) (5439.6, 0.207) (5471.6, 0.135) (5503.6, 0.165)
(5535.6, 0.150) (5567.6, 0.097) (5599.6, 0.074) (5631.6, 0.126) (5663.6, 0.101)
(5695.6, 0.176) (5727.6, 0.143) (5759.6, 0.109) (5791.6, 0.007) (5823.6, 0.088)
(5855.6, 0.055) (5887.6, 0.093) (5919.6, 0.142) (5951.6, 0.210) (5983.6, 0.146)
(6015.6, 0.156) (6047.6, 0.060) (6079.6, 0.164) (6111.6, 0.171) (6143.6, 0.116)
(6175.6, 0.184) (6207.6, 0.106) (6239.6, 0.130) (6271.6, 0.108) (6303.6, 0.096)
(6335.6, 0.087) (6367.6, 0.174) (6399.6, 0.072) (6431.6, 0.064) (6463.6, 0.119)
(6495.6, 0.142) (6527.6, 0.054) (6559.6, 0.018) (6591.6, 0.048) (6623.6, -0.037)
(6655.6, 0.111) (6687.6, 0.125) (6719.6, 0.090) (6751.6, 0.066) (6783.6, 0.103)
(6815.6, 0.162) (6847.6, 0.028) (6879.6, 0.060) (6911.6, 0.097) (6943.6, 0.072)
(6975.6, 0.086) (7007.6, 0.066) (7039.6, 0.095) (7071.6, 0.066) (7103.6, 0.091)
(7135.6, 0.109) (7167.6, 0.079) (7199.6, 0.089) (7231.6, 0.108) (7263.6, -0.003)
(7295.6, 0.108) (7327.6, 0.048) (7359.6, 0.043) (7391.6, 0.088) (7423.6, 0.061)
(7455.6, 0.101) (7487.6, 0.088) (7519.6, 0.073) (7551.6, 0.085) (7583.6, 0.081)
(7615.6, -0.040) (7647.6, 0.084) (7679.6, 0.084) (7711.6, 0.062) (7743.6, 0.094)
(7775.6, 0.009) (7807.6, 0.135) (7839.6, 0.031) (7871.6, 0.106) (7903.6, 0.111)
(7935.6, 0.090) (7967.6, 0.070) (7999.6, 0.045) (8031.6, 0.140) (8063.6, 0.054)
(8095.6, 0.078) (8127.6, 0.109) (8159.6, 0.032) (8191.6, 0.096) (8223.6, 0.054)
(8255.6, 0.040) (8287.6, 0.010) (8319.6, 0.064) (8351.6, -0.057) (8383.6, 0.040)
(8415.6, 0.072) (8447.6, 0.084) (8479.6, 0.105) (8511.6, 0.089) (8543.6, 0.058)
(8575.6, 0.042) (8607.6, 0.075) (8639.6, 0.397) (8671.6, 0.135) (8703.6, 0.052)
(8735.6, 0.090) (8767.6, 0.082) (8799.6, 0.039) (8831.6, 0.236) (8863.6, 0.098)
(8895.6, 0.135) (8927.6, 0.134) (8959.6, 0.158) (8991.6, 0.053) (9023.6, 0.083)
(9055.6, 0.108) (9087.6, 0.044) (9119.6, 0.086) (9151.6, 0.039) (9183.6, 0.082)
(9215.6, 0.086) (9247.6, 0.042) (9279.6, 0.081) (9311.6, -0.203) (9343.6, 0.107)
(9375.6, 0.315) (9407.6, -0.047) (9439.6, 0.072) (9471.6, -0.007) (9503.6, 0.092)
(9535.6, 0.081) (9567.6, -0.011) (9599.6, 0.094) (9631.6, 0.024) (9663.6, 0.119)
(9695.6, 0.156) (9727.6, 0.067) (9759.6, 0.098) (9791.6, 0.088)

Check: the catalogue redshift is 1.318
